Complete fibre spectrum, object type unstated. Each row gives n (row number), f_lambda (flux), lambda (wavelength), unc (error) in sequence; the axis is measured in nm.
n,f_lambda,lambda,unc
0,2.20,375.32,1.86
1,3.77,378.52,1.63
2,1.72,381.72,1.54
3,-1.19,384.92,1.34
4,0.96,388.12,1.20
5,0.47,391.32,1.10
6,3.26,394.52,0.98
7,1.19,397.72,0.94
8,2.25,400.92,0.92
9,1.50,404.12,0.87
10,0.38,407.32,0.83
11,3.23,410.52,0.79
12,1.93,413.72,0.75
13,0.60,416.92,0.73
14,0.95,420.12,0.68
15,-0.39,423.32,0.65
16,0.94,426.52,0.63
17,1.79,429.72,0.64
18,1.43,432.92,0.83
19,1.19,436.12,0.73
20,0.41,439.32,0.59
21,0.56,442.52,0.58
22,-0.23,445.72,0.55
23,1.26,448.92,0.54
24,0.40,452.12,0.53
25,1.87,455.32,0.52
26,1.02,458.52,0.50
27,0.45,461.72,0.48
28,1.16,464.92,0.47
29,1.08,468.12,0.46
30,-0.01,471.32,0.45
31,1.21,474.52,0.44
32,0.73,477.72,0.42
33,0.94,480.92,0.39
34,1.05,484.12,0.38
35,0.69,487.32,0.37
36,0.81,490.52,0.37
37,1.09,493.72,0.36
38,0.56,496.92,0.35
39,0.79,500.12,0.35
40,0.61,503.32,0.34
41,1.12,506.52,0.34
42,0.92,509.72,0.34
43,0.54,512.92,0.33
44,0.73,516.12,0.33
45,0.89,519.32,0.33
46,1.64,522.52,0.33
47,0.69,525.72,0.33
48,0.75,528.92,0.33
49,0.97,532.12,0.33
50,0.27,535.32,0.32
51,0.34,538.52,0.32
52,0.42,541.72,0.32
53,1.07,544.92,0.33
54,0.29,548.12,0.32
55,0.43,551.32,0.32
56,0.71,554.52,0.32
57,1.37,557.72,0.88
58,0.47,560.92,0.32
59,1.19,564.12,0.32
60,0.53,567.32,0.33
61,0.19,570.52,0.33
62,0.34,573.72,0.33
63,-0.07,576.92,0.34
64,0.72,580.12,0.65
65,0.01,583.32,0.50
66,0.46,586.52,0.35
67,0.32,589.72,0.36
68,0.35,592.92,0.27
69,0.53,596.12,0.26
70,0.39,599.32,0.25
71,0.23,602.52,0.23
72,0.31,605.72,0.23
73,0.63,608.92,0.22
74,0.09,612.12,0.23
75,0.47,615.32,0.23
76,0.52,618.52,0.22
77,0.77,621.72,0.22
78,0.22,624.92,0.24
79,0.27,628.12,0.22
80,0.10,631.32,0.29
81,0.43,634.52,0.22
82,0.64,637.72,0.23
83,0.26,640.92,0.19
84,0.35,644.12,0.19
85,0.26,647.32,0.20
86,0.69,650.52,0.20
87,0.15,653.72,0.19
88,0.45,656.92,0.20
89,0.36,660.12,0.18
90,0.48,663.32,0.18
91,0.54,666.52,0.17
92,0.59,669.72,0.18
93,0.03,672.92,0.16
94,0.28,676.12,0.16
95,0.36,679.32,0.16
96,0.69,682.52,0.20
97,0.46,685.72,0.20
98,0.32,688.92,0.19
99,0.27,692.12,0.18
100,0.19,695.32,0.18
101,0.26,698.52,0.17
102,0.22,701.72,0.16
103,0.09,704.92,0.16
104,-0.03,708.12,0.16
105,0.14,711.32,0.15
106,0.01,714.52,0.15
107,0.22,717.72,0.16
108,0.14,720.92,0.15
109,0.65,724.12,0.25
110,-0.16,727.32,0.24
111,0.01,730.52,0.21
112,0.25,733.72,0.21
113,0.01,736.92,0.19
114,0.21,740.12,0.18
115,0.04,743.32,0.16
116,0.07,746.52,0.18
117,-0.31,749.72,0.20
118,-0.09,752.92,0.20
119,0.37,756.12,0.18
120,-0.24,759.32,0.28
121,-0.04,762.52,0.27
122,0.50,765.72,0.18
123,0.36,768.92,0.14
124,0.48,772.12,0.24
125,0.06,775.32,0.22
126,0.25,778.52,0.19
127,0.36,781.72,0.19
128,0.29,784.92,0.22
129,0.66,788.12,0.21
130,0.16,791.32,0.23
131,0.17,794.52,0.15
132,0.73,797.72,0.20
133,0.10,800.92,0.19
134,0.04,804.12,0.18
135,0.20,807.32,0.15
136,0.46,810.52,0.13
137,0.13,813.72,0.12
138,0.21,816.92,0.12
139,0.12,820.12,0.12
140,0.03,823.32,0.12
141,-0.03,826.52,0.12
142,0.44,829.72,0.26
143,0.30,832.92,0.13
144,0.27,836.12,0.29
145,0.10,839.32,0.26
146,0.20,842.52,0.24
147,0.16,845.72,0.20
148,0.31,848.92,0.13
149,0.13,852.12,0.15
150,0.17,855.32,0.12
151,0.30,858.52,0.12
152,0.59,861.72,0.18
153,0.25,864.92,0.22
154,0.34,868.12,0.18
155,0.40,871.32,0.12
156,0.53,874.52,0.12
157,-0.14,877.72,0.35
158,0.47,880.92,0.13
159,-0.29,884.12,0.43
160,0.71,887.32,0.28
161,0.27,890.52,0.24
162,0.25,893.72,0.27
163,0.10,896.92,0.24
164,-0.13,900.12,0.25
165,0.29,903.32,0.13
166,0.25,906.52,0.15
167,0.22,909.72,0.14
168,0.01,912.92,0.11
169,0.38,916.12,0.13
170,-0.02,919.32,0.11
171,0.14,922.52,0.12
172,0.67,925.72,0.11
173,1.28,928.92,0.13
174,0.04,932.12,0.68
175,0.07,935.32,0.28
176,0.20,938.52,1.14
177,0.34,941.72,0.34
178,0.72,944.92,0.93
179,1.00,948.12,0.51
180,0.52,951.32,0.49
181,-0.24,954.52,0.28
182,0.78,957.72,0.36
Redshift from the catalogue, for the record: 1.49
